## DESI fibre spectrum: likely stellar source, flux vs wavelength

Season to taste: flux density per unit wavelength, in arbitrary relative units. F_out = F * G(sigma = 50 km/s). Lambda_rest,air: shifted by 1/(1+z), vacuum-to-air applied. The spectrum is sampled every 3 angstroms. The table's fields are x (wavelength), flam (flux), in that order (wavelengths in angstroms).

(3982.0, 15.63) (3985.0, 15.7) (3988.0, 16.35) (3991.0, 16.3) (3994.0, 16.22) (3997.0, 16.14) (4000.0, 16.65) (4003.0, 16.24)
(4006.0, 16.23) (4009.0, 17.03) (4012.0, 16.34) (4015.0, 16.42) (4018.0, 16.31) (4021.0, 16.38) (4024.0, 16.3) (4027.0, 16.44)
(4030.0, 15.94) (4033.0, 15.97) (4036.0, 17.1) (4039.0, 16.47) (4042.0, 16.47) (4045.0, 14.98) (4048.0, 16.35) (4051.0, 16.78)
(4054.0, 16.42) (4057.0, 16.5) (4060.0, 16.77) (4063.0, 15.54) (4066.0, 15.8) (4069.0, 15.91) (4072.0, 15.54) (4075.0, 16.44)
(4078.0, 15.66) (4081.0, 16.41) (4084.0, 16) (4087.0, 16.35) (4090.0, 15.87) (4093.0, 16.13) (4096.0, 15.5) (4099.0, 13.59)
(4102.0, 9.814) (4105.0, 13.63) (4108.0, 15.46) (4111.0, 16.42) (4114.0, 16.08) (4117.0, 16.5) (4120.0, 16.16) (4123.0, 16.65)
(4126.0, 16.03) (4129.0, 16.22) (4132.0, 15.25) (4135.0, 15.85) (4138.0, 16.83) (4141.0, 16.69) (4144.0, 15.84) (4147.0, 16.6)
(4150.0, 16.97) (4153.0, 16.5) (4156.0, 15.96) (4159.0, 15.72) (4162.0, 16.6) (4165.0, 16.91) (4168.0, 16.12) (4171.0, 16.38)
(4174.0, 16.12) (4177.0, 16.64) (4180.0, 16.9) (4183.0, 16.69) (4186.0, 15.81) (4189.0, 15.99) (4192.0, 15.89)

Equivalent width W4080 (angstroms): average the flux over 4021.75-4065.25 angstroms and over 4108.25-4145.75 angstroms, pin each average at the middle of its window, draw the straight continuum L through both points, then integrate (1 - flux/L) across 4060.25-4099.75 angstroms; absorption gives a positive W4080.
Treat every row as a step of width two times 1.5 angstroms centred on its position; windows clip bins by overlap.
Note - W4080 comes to 1.0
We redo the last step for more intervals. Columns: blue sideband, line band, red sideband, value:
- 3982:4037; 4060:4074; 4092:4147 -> 0.04 angstroms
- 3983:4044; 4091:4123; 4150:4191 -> 2.59 angstroms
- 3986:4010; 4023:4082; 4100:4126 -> -1.55 angstroms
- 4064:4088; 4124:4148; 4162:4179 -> 0.19 angstroms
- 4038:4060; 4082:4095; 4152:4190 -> 0.19 angstroms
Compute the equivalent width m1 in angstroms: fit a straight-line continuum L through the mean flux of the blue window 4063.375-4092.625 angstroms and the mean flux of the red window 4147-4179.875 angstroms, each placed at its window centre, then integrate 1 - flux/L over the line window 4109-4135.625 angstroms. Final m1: 0.1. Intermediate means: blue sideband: 16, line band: 16.1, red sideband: 16.4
